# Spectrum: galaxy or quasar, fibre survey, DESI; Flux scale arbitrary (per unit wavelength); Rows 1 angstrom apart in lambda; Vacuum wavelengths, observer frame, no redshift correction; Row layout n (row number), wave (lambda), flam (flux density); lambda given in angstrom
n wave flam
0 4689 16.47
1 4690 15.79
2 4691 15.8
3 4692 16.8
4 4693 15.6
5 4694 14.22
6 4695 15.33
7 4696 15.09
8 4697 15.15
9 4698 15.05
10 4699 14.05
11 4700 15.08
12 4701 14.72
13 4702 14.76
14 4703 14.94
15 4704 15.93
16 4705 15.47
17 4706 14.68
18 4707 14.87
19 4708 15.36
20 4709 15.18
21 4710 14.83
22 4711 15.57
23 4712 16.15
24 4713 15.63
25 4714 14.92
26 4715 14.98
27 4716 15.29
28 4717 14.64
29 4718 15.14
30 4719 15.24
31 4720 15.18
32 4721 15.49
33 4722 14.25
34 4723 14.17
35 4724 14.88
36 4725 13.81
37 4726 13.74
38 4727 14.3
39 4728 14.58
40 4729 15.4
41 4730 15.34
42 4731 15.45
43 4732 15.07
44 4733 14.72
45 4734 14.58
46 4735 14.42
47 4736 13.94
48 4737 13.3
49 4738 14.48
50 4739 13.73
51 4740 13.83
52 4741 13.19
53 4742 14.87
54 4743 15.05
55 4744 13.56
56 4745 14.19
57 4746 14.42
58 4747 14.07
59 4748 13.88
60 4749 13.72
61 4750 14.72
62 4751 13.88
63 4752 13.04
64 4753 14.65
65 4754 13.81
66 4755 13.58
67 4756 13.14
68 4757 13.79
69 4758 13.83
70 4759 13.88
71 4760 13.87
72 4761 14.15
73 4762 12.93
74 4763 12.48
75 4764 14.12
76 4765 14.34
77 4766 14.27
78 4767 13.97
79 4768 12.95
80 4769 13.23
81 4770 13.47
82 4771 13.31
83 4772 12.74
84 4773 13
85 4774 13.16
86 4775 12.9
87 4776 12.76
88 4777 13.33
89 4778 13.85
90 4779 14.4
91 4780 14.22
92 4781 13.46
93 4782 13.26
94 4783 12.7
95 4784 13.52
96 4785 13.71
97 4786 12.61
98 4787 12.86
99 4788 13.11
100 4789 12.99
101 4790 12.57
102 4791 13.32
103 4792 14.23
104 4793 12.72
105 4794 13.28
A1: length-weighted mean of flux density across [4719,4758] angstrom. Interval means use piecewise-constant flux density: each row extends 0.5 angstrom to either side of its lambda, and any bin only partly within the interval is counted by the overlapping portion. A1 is 14.3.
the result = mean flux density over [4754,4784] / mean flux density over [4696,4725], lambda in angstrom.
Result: 0.90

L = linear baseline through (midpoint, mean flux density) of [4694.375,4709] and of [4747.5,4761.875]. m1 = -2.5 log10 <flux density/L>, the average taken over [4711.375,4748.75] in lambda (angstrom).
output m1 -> -0.01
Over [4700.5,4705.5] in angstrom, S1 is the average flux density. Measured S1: 15.2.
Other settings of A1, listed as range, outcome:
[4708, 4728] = 14.9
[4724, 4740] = 14.5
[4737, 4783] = 13.7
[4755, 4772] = 13.6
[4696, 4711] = 15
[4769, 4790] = 13.3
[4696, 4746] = 14.8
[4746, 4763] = 13.8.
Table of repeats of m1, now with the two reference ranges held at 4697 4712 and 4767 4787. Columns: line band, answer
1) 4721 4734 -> -0.01 mag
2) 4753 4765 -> 0.01 mag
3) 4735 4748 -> 0.01 mag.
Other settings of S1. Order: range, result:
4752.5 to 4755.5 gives 14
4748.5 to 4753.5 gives 14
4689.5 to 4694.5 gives 15.6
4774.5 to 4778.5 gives 13.2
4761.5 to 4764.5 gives 13.2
